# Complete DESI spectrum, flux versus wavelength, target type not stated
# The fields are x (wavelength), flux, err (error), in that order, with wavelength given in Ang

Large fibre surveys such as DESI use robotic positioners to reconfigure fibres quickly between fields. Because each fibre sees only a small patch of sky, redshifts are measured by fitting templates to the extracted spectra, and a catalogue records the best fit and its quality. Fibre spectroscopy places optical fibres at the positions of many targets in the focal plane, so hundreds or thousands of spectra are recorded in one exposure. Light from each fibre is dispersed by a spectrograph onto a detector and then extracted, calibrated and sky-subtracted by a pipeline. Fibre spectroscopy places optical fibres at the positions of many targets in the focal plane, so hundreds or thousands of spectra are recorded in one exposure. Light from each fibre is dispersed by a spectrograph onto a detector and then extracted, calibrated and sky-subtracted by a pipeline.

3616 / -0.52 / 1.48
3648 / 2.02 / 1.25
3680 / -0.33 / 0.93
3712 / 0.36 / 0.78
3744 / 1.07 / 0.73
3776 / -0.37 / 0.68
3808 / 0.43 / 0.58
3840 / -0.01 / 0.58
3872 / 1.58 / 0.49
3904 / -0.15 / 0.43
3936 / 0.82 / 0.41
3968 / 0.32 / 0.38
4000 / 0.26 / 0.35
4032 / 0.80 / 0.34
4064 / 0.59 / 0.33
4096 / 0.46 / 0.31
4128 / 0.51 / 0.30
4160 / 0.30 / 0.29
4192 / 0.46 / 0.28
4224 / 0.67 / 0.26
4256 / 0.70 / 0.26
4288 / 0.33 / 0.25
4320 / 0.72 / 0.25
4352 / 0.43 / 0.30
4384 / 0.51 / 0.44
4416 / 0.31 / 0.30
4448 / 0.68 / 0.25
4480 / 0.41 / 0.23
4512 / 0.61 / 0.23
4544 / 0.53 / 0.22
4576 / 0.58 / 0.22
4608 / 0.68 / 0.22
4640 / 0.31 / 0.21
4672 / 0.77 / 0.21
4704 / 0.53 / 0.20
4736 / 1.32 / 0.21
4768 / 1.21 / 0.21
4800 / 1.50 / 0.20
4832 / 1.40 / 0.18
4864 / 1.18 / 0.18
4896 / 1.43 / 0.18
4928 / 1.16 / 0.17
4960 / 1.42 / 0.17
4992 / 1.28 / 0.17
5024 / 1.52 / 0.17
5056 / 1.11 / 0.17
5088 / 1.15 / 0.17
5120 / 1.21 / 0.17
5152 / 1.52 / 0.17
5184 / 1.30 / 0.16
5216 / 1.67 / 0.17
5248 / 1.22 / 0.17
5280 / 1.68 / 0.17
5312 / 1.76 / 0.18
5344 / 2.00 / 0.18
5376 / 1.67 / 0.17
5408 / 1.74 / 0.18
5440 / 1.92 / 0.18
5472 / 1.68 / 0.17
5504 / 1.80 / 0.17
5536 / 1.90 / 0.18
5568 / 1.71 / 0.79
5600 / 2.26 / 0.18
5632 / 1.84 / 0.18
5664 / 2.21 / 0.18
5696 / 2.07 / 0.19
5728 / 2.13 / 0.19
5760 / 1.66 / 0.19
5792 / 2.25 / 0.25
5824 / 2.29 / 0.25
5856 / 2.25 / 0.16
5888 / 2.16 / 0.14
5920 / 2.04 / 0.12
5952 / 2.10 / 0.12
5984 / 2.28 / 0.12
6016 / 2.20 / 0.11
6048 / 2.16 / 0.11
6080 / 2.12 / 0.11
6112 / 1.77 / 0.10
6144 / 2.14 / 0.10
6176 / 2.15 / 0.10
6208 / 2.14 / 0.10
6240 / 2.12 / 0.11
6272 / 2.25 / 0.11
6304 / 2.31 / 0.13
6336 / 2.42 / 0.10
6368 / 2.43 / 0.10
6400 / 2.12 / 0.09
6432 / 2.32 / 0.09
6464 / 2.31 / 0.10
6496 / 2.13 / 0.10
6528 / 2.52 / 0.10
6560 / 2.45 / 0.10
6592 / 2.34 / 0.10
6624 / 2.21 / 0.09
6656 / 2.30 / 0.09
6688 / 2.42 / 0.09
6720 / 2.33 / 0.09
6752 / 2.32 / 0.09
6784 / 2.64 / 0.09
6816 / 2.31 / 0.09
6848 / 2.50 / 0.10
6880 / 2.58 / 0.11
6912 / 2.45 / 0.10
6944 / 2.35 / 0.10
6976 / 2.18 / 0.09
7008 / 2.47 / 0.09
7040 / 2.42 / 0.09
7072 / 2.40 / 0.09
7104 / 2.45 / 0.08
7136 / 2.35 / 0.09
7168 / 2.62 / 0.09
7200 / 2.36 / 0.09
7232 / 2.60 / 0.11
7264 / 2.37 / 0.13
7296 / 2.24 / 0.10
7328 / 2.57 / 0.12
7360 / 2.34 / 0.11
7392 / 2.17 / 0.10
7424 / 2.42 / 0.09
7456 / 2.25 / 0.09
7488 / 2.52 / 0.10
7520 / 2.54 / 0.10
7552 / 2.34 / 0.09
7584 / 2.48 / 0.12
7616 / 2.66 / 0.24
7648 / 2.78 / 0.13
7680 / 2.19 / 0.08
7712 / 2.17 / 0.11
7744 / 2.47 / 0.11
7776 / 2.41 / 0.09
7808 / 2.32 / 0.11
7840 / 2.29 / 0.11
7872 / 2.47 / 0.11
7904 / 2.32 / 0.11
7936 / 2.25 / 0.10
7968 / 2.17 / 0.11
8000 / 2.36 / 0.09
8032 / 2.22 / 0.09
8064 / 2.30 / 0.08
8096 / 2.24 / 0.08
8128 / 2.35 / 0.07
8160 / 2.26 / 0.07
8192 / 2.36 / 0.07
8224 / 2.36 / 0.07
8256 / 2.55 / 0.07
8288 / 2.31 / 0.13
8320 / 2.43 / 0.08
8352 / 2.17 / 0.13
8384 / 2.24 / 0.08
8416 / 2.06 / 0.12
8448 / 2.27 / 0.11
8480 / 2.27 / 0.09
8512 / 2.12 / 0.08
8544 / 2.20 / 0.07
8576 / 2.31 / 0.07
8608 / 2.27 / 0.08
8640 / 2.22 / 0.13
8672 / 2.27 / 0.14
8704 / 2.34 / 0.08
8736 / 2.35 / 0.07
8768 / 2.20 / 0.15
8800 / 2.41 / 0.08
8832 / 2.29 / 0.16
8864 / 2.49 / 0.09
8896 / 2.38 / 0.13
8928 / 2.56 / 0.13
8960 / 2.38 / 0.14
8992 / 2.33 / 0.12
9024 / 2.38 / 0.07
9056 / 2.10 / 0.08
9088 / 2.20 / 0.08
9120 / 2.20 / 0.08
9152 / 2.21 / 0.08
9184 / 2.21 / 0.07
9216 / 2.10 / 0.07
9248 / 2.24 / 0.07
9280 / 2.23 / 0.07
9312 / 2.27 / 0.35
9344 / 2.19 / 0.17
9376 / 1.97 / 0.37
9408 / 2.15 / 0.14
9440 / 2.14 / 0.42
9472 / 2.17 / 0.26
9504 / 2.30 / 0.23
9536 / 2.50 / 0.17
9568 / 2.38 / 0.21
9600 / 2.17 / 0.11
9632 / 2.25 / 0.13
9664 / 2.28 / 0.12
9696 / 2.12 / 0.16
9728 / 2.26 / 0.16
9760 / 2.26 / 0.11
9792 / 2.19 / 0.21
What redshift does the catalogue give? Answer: 0.182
